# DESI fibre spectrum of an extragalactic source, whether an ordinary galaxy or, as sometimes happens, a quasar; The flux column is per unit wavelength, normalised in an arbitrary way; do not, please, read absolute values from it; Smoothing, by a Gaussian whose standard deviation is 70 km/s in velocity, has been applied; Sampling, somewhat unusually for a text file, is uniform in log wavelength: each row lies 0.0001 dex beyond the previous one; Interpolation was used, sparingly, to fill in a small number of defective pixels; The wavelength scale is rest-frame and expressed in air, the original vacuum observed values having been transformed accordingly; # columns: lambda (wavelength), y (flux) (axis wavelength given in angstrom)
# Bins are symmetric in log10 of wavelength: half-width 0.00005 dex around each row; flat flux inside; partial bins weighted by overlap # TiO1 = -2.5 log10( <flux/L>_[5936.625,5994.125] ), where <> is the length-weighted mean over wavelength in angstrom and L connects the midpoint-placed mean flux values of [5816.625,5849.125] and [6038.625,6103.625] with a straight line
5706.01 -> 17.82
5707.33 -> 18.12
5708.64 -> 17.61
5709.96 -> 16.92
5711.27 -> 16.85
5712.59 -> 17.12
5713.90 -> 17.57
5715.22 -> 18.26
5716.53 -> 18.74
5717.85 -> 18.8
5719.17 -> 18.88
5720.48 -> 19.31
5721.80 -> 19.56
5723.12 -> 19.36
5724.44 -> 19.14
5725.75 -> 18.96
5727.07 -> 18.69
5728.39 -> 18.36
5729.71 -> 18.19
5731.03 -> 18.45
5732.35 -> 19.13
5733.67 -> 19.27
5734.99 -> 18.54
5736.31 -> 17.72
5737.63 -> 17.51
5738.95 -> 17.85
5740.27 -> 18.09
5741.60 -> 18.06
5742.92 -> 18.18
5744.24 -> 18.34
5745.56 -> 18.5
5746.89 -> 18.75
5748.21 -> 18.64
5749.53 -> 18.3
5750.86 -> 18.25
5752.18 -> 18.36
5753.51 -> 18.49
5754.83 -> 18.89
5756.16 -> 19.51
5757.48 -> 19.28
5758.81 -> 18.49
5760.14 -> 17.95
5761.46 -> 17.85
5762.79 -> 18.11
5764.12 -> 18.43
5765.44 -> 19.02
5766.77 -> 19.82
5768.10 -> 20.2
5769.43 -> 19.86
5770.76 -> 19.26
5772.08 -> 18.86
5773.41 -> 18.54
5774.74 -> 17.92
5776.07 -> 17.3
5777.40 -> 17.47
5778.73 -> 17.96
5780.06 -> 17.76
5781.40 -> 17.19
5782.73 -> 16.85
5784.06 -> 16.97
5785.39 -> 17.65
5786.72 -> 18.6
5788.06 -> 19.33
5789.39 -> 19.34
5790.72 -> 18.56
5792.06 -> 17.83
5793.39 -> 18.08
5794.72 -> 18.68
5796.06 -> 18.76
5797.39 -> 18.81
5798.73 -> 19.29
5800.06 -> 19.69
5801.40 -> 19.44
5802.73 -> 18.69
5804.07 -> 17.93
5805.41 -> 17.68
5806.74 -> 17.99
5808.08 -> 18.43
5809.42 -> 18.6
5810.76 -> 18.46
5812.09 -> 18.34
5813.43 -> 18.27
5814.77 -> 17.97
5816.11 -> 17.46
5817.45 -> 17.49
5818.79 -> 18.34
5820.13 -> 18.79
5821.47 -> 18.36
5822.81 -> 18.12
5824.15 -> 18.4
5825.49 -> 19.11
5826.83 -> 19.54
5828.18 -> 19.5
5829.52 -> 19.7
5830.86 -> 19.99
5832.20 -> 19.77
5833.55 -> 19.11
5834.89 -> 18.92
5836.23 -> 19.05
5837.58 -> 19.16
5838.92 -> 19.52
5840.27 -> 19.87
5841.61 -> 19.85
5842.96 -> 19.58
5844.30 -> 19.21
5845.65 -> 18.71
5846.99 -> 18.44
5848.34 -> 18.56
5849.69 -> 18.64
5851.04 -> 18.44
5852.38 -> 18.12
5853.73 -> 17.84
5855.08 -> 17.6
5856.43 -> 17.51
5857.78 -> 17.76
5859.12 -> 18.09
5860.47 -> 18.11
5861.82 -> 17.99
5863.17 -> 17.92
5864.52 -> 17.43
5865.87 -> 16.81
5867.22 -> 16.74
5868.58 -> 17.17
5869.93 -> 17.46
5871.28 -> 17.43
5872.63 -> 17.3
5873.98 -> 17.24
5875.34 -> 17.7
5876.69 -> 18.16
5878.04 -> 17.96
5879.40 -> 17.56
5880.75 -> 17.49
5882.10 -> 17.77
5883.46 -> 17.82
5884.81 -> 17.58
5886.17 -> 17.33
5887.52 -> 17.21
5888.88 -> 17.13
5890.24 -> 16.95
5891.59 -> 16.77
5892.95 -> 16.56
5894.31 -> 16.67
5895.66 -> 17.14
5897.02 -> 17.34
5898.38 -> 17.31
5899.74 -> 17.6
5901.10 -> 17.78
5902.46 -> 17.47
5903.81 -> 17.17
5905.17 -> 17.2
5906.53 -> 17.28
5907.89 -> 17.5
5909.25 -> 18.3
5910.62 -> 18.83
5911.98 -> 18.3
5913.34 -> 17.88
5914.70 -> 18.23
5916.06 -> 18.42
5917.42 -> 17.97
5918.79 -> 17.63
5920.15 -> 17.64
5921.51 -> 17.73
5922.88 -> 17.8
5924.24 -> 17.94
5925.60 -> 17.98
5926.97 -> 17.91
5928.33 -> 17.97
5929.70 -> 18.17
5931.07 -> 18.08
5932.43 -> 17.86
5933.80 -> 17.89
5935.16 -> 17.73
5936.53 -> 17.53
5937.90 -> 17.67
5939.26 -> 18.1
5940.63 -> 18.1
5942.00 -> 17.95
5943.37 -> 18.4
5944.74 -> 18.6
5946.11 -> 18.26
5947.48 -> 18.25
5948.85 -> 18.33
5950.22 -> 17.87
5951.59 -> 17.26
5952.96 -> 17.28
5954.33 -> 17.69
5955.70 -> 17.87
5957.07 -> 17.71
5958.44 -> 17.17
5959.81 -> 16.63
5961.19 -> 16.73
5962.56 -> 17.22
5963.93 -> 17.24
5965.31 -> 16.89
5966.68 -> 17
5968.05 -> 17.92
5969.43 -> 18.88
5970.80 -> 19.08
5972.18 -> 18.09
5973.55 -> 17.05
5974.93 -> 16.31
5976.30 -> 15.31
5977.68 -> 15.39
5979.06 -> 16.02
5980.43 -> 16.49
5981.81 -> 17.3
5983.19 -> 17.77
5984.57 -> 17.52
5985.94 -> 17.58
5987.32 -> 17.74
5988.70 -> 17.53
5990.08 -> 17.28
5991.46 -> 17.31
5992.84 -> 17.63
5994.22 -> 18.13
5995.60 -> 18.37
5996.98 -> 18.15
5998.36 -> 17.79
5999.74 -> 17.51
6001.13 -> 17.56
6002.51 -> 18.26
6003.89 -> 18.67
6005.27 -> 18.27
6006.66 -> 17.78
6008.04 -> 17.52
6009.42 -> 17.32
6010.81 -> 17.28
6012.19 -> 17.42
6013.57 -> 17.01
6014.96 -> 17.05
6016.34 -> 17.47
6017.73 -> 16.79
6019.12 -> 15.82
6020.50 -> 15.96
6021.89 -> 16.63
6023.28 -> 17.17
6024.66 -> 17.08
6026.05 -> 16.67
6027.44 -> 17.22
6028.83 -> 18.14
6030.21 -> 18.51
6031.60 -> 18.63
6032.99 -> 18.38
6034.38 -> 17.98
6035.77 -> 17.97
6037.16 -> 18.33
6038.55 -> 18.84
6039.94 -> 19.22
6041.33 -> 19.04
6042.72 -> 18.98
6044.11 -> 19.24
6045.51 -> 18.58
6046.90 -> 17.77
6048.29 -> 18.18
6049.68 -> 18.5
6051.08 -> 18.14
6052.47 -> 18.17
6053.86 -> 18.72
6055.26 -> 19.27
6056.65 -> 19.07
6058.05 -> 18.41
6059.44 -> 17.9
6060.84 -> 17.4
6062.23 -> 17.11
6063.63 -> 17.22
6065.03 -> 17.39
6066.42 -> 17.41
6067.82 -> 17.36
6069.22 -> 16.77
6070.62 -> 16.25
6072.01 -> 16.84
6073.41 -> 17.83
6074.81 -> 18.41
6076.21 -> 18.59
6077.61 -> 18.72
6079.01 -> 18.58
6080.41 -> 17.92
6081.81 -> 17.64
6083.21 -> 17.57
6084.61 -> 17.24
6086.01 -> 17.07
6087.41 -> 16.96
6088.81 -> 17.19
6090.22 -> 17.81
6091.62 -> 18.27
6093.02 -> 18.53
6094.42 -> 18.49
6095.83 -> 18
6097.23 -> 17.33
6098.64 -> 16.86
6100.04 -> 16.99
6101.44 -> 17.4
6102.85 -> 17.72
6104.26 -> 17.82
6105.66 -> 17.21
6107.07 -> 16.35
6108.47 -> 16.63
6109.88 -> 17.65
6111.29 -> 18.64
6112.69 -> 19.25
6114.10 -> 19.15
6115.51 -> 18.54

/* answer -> 0.06 mag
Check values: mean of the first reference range 19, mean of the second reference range 17.9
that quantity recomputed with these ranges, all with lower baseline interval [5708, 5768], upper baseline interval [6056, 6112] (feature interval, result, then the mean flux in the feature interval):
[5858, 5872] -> 0.04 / 17.5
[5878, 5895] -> 0.05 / 17.3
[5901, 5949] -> 0.00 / 17.9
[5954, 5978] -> 0.04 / 17.3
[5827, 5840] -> -0.07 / 19.4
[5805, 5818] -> 0.01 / 18.1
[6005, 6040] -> 0.02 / 17.5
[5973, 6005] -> 0.03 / 17.3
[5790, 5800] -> -0.02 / 18.7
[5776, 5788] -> 0.04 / 17.6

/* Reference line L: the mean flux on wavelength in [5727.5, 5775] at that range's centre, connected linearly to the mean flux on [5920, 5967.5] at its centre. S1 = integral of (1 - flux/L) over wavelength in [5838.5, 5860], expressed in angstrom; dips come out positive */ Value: -0.5 angstrom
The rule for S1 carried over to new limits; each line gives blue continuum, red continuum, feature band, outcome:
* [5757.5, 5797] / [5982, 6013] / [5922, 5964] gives 0.3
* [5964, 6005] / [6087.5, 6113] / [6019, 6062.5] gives -1.3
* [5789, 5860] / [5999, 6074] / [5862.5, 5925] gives 2.8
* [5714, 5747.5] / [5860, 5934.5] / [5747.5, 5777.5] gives -0.5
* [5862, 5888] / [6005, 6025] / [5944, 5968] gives -0.4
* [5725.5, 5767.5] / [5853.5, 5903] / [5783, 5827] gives -1.0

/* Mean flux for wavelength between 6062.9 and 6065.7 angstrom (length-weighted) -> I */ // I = 17.3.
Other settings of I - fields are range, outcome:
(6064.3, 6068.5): 17.4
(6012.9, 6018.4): 17.1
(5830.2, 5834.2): 19.6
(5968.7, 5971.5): 18.9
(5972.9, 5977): 16.2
